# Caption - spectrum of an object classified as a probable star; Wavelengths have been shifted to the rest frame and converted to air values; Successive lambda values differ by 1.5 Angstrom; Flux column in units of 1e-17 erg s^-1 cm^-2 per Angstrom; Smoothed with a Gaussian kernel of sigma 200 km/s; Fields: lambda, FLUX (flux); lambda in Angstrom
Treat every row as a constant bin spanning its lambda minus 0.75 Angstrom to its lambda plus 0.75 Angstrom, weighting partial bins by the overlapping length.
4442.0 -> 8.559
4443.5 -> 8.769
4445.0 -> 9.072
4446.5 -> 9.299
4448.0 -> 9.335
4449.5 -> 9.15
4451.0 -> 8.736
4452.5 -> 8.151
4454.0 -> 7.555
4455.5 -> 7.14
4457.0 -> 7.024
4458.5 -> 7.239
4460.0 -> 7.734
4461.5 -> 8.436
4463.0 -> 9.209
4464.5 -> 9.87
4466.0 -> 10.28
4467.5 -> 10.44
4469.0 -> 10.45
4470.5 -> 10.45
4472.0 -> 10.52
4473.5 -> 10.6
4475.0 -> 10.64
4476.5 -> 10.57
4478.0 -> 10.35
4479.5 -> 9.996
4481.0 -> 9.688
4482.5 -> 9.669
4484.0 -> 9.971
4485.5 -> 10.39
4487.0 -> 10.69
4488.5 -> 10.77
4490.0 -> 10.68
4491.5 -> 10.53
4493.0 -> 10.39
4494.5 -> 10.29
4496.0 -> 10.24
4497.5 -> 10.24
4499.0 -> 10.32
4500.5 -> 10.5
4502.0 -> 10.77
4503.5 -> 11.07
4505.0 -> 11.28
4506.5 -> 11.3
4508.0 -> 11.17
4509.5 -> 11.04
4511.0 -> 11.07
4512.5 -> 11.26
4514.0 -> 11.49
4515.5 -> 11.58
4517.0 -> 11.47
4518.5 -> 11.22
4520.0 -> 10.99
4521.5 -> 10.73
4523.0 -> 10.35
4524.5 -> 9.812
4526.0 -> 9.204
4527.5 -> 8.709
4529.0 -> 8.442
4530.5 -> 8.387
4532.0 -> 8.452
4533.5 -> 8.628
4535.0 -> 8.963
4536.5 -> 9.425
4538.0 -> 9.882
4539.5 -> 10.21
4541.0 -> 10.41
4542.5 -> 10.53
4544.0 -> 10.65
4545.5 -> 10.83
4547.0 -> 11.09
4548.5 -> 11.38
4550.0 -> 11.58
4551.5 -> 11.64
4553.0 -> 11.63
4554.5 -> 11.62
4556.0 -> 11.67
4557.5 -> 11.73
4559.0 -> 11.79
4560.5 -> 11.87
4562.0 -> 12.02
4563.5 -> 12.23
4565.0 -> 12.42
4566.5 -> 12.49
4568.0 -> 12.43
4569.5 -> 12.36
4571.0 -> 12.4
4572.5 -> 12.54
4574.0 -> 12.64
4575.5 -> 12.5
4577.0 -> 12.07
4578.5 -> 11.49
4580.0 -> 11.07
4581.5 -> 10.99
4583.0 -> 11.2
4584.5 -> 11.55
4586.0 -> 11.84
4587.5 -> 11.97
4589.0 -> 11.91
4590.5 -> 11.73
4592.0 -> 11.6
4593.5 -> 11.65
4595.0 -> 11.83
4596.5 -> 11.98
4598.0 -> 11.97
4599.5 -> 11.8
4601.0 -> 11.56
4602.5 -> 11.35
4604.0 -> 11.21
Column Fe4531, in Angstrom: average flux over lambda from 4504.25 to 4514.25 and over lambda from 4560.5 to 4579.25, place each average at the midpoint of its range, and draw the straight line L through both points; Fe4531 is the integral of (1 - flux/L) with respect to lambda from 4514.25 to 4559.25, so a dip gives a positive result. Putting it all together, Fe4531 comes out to 4.9 Angstrom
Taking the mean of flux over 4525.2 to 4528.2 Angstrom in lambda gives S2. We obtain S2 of 8.97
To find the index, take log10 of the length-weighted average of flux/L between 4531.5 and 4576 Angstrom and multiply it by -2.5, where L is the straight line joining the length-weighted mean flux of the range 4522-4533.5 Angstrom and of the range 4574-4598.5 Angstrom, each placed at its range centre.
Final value -0.10 mag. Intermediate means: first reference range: 9.06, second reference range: 11.7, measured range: 11.3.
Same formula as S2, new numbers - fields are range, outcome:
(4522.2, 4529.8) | 9.31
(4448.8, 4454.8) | 8.38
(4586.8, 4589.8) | 11.9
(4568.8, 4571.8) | 12.4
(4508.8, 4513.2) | 11.1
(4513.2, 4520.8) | 11.3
